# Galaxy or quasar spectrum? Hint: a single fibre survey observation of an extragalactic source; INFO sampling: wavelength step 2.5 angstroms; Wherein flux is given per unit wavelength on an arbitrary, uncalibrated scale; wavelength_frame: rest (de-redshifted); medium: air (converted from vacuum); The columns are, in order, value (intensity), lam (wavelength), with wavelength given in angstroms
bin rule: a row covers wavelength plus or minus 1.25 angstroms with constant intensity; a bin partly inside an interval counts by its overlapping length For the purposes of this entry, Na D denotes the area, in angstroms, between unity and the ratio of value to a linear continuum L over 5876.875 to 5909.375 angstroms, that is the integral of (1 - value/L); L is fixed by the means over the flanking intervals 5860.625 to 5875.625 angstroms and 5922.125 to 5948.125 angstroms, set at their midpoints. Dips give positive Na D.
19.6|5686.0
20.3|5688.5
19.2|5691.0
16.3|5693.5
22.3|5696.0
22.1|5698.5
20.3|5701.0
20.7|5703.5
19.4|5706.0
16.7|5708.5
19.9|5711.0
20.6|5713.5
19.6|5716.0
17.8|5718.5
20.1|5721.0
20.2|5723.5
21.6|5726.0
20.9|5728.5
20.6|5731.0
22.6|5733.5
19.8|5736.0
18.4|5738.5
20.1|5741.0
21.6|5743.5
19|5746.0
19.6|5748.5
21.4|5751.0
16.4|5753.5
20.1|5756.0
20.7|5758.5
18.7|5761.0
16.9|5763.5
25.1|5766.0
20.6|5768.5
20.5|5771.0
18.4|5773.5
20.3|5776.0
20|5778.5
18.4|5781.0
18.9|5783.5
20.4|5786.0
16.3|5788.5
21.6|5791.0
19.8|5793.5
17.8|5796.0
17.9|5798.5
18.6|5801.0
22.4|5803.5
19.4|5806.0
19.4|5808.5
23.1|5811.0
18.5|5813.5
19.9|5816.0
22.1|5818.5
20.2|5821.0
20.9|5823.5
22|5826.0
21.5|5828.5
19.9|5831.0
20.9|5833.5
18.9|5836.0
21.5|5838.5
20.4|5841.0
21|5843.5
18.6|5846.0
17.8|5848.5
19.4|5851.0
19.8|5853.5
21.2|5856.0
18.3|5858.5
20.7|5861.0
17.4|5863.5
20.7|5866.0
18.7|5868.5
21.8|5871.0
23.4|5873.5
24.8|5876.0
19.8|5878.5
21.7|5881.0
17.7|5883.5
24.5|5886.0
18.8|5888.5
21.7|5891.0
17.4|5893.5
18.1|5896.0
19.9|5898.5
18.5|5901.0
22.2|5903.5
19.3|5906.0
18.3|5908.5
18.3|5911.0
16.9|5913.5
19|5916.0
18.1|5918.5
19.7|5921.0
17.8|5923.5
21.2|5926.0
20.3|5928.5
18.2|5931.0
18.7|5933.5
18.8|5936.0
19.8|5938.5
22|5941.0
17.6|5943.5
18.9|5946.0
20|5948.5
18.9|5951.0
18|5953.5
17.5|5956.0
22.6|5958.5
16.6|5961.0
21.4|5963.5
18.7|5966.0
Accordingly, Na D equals 0.5 angstroms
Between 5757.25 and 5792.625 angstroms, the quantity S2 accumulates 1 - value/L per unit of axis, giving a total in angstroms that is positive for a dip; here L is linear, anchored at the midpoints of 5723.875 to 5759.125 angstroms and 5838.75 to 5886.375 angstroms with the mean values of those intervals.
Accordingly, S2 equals 0.8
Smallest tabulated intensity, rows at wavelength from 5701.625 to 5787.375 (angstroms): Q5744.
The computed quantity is 16.4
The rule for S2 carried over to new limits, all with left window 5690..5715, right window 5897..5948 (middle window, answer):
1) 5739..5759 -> -0.1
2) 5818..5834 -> -1.3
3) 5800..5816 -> -0.6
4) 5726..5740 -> -0.6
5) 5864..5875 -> -0.9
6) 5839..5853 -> -0.1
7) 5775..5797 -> 0.3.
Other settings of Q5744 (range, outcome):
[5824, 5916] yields 16.9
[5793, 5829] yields 17.8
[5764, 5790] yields 16.3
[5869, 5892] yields 17.7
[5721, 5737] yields 19.8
